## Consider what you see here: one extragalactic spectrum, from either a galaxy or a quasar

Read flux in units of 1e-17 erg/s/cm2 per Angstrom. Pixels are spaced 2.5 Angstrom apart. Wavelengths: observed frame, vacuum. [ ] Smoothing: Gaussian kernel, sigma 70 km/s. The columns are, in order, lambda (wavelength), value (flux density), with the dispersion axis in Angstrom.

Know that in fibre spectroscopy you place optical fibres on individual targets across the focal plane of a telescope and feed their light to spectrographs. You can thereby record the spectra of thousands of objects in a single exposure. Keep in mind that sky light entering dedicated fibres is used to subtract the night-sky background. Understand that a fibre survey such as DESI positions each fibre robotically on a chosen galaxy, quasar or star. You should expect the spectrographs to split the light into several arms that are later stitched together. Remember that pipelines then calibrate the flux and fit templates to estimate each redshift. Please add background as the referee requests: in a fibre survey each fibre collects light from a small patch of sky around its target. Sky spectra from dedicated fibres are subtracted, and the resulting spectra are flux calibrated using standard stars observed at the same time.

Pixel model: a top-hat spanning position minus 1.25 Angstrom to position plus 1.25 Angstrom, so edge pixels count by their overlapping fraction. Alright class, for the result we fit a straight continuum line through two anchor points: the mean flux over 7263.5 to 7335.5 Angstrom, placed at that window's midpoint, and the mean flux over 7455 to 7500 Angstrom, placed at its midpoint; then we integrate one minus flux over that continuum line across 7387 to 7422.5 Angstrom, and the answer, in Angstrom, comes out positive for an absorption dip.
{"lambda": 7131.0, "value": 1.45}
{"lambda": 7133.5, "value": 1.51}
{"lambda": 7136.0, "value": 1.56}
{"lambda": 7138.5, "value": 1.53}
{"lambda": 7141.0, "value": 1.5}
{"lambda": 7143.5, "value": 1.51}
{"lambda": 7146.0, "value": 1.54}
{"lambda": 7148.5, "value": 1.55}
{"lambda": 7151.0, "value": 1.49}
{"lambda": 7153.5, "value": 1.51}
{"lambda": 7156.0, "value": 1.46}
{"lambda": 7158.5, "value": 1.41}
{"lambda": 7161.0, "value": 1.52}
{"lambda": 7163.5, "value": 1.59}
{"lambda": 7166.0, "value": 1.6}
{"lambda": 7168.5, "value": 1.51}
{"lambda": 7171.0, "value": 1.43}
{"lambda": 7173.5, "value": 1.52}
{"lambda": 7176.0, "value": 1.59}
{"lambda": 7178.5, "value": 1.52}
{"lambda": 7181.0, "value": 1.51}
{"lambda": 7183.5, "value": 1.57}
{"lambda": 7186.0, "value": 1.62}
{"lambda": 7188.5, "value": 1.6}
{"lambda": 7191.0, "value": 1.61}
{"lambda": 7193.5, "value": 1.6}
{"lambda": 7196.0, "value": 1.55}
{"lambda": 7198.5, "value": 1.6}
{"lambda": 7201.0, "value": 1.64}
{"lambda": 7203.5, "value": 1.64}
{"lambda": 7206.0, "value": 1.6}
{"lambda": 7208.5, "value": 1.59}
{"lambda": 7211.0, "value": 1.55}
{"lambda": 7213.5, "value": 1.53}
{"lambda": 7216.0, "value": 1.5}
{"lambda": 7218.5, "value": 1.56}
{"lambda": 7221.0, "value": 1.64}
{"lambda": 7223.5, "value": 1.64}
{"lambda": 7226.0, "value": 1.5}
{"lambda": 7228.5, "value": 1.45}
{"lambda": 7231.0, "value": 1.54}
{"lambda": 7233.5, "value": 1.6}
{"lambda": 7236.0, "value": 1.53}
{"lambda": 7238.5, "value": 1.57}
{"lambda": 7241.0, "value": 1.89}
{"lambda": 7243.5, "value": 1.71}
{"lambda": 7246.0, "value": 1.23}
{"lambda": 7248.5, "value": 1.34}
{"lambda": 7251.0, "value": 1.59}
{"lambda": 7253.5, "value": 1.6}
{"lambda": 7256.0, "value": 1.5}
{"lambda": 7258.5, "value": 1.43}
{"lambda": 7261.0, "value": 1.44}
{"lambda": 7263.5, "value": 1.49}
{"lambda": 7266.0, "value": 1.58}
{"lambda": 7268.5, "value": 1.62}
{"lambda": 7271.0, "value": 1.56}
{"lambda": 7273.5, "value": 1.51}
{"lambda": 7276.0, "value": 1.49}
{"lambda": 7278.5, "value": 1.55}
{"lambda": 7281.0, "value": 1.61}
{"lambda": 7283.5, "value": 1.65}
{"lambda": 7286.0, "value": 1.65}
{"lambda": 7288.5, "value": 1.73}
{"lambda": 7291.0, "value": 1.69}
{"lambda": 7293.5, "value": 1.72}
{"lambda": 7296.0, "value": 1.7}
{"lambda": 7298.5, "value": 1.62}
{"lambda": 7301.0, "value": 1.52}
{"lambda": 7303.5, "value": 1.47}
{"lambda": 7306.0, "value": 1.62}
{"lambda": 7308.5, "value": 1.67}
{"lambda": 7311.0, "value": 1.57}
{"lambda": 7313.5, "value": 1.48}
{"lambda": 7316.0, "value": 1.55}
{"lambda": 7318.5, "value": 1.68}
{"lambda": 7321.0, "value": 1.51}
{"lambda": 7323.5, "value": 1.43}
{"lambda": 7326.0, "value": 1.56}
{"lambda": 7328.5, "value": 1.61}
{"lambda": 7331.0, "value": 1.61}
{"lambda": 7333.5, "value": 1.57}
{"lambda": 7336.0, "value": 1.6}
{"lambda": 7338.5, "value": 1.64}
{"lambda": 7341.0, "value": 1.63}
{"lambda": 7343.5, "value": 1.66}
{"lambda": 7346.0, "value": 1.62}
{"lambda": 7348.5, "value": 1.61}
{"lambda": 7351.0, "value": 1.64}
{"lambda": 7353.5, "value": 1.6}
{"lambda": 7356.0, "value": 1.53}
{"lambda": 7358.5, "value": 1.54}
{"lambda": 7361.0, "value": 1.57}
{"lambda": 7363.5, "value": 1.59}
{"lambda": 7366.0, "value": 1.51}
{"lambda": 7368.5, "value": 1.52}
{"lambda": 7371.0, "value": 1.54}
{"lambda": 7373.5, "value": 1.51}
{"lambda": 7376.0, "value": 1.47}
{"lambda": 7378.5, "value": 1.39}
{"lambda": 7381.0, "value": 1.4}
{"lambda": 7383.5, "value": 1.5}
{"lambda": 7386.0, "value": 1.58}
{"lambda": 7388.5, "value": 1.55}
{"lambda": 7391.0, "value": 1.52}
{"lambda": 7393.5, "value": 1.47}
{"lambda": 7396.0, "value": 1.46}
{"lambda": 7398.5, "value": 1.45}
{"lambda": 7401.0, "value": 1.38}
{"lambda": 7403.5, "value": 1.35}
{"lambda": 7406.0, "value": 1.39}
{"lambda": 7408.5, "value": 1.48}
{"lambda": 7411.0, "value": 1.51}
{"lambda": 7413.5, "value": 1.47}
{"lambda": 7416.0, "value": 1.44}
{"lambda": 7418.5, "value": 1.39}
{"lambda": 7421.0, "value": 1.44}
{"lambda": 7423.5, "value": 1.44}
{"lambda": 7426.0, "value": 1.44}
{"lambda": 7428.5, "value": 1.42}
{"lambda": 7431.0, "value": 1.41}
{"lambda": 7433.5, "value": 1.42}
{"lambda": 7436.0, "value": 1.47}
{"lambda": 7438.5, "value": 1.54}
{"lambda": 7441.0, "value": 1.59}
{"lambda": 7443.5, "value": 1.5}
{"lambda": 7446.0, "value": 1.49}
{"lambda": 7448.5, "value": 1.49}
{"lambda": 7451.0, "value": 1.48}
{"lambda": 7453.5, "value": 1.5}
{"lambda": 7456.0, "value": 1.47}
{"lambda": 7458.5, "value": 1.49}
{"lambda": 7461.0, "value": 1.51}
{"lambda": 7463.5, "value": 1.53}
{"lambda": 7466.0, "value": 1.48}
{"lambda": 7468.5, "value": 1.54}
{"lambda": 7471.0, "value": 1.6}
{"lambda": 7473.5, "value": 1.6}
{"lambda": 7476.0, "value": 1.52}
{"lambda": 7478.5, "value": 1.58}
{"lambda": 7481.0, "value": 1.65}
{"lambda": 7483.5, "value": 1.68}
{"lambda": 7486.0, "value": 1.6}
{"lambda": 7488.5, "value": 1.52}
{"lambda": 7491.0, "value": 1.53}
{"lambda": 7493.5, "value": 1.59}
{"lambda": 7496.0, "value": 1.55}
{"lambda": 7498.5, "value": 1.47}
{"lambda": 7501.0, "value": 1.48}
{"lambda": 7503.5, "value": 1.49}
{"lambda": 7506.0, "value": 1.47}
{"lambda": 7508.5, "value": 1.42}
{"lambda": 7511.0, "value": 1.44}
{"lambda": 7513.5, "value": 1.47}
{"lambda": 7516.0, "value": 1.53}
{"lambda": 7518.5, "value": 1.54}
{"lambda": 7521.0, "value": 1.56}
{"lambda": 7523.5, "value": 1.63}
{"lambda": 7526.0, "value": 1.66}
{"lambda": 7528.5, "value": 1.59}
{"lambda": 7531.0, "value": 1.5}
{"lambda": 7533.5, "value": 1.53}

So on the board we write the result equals 2.6 Angstrom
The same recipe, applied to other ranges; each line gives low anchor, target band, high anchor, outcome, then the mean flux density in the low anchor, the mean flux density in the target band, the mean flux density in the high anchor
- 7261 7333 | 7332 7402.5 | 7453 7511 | 1.25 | 1.58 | 1.54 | 1.53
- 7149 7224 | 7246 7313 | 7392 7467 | -2.04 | 1.56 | 1.57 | 1.46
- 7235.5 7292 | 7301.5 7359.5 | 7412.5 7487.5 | -1.47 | 1.56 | 1.58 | 1.51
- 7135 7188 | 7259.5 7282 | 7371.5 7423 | -0.63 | 1.53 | 1.54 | 1.46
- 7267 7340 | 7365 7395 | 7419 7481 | 0.93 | 1.59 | 1.5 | 1.5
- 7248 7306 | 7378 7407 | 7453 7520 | 1.73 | 1.57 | 1.46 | 1.53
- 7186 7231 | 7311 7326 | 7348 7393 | 0.08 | 1.58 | 1.54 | 1.53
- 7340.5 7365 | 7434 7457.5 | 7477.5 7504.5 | 1.06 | 1.6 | 1.5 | 1.56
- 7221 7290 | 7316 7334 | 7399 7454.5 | -0.59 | 1.56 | 1.57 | 1.46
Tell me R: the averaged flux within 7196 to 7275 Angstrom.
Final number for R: 1.55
